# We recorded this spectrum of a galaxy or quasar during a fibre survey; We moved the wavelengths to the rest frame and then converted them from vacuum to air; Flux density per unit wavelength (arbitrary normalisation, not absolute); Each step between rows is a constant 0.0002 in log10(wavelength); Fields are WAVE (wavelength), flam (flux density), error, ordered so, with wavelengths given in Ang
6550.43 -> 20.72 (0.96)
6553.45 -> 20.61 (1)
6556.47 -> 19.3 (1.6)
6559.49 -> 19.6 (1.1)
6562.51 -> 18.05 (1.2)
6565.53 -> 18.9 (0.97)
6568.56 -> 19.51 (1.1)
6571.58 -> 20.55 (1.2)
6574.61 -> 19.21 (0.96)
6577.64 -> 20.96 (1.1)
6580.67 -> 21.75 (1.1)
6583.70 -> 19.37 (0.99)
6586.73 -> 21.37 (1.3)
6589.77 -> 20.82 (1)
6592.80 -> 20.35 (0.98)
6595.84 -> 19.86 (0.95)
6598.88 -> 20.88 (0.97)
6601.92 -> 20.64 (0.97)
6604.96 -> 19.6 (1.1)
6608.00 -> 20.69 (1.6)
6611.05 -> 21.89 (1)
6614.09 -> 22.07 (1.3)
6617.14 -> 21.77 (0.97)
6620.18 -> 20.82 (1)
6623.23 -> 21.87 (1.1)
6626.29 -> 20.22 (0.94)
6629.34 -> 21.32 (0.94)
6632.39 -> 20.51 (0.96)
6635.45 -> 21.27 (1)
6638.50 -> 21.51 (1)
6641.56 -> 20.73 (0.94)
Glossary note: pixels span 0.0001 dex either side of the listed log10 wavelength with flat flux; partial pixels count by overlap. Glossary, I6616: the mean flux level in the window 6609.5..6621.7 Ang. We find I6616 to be 21.6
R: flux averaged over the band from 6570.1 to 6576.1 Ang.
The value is 19.9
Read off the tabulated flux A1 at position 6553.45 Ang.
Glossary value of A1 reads 20.61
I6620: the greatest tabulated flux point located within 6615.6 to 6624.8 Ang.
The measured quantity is 21.87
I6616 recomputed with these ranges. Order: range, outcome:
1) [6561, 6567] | 18.5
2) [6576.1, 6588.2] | 20.9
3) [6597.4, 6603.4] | 20.8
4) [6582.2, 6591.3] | 20.5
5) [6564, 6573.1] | 19.6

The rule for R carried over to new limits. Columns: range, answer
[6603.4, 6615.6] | 21.1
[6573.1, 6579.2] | 20.1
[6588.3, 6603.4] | 20.5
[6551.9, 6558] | 19.9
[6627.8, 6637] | 21.1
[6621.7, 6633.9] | 21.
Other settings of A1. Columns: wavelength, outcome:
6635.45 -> 21.27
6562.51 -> 18.05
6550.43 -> 20.72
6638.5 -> 21.51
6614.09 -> 22.07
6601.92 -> 20.64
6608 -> 20.69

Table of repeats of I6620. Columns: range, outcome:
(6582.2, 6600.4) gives 21.37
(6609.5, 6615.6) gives 22.07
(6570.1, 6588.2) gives 21.75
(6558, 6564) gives 19.6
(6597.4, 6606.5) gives 20.88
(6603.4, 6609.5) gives 20.69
